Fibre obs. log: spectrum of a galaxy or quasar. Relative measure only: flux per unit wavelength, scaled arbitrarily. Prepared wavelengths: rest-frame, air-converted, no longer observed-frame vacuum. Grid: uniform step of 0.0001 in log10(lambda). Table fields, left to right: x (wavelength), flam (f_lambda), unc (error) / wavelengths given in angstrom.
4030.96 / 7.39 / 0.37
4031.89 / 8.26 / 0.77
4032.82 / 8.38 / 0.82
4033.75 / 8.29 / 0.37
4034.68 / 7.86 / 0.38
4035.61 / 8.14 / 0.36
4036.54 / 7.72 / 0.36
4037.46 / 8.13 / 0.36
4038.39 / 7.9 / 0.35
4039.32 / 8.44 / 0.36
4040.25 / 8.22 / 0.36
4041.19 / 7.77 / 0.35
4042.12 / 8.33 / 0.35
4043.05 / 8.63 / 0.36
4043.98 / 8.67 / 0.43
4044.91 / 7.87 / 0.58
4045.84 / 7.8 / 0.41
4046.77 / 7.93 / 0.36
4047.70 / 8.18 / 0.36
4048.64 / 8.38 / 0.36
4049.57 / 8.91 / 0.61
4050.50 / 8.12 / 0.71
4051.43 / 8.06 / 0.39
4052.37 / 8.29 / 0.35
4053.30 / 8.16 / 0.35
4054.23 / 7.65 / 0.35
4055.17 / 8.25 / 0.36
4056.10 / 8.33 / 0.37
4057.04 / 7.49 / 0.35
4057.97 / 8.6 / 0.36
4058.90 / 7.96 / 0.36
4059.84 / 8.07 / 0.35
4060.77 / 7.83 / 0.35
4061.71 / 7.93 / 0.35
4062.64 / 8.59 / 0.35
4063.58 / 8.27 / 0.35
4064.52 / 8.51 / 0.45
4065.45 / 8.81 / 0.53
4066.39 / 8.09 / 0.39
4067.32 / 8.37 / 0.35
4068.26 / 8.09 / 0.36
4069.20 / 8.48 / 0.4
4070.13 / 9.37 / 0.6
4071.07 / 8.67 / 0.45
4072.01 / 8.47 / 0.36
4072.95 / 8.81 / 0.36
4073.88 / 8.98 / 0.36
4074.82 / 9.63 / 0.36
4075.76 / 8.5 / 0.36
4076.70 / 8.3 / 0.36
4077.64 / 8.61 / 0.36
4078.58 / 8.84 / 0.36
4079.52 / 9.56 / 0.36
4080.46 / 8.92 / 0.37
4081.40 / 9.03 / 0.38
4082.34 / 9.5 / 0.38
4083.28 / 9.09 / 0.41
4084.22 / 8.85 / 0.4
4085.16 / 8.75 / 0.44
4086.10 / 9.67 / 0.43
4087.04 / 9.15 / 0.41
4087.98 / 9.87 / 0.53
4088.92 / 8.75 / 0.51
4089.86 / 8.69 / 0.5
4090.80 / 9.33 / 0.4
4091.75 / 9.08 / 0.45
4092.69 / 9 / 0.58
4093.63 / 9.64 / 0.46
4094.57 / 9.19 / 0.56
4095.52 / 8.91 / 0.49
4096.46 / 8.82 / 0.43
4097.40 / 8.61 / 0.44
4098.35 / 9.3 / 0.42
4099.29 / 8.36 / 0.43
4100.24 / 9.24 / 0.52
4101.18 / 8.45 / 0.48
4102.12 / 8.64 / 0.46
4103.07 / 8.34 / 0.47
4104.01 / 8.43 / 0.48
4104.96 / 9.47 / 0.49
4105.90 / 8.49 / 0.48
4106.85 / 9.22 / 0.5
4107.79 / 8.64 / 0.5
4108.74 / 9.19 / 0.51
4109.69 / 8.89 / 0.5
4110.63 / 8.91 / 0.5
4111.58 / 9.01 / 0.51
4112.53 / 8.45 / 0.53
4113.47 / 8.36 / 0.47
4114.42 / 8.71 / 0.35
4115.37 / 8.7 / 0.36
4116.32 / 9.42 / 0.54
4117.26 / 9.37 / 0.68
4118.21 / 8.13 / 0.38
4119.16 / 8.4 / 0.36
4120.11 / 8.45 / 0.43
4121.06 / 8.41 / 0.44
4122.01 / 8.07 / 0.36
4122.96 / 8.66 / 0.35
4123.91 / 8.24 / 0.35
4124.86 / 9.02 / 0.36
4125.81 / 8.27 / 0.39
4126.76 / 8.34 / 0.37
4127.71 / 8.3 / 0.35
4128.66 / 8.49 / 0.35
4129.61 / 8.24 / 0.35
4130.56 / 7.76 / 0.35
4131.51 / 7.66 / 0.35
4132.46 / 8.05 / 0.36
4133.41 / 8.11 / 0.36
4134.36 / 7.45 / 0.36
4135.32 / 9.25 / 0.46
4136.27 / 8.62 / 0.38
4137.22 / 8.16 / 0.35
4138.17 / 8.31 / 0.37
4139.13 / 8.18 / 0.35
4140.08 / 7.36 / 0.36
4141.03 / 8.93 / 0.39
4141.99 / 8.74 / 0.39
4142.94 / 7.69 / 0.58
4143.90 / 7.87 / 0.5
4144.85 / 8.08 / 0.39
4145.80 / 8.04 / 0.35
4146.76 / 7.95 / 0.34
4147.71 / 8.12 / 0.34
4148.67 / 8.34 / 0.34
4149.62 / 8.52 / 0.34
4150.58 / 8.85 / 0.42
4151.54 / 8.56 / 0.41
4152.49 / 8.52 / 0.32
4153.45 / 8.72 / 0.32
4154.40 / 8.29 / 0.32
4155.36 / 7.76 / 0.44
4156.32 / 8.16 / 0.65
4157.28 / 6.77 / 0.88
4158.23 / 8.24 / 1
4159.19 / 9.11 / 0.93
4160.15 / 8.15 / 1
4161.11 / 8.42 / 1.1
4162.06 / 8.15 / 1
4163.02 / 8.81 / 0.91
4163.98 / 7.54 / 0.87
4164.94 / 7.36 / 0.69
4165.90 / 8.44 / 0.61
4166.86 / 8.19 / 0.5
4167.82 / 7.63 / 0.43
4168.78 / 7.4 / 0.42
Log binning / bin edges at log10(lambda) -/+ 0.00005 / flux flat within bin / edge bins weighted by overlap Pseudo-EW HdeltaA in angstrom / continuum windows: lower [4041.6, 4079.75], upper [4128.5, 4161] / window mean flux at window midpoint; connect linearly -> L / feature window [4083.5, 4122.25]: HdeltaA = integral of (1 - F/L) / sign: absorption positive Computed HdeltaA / -2.65 angstrom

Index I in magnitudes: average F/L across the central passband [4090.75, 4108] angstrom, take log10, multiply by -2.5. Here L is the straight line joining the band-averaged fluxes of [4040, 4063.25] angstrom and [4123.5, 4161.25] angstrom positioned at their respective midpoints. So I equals -0.088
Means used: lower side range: 8.16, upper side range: 8.24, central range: 8.9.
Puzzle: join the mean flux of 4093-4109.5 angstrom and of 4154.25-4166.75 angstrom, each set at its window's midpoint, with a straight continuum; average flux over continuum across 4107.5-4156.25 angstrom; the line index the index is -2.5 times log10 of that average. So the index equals 0.01 mag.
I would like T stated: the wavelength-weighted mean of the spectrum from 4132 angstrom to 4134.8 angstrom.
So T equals 7.88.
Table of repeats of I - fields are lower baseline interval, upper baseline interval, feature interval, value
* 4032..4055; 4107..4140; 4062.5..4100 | -0.07 mag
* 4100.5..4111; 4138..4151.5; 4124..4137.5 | 0.02 mag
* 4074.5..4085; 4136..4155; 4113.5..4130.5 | 0.00 mag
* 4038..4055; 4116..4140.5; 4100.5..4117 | -0.06 mag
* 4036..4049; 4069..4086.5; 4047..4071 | 0.03 mag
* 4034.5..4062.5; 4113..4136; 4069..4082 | -0.08 mag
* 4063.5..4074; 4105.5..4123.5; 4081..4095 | -0.07 mag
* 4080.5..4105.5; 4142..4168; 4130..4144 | 0.03 mag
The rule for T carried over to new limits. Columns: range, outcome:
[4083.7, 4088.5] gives 9.26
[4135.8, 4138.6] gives 8.38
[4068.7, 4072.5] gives 8.73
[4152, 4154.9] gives 8.52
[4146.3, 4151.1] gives 8.35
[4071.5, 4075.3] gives 8.97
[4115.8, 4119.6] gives 8.84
